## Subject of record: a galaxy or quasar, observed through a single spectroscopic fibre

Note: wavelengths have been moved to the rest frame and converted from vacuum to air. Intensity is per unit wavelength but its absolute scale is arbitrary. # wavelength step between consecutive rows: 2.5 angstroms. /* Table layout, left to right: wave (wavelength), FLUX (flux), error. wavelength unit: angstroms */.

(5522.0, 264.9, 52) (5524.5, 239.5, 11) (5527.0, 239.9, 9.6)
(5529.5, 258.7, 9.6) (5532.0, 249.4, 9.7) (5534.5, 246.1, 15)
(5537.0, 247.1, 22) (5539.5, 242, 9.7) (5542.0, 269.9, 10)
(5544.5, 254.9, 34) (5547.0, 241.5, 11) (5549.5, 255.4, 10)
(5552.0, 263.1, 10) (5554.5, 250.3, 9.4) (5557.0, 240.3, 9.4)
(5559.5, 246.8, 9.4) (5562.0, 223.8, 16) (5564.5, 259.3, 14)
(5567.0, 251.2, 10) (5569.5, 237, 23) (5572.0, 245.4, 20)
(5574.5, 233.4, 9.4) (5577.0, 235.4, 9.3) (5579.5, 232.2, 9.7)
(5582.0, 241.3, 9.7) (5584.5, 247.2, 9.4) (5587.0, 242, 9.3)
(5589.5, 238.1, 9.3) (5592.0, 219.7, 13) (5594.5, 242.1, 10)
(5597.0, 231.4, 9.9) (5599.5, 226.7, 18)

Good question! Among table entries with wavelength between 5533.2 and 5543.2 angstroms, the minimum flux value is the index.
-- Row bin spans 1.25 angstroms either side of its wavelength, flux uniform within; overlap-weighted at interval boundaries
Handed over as 242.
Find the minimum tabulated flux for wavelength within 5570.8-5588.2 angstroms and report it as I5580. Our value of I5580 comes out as 232.2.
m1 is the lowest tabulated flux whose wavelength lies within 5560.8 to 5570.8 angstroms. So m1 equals 223.8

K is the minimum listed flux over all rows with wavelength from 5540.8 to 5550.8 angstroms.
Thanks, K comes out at 241.5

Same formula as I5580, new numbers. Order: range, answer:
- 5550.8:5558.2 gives 240.3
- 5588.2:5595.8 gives 219.7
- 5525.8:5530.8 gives 239.9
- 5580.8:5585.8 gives 241.3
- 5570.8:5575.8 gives 233.4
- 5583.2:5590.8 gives 238.1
